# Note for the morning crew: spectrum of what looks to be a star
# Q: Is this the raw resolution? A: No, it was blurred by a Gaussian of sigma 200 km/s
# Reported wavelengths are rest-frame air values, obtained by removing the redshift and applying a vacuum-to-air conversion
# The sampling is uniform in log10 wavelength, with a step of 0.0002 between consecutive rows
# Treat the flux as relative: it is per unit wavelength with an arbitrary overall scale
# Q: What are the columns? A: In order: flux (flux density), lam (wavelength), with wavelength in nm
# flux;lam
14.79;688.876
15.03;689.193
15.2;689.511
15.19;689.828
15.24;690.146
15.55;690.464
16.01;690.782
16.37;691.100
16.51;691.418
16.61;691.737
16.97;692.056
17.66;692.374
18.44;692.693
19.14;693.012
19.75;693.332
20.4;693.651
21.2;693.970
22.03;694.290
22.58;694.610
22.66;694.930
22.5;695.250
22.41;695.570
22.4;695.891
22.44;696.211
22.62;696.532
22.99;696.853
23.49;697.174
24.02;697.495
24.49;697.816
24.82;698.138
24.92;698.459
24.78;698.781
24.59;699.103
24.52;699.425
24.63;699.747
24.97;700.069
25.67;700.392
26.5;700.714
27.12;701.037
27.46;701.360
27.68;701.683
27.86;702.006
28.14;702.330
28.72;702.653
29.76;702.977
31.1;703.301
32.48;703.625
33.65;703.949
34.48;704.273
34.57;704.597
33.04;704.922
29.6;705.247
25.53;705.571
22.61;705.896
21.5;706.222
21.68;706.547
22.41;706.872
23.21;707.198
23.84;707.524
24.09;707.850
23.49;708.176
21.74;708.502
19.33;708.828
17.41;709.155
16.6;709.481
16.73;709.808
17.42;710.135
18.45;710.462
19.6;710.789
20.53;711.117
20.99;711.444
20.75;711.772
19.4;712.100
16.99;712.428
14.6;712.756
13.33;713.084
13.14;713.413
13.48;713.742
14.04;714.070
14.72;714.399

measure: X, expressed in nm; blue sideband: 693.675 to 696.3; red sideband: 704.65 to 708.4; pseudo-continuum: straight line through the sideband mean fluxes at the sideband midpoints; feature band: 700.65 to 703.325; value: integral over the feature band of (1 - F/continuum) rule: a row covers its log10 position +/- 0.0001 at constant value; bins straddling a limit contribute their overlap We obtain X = -0.49 nm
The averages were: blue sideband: 22.2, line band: 28.2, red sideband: 24.9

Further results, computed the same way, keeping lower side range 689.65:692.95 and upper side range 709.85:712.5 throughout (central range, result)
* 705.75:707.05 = -0.24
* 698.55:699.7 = -0.46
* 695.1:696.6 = -0.46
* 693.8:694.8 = -0.30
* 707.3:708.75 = -0.33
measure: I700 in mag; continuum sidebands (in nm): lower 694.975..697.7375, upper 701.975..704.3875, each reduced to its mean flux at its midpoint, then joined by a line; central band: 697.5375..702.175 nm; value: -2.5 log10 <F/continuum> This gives 0.05 mag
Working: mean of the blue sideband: 22.9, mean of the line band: 25.7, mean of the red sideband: 30.9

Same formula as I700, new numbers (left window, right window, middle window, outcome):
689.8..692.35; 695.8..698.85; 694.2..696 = -0.07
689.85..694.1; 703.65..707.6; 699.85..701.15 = -0.10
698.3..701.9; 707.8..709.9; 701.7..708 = -0.23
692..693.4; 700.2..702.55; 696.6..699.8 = -0.01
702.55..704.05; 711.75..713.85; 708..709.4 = 0.11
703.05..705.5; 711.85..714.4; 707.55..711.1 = 0.15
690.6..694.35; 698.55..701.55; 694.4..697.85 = -0.05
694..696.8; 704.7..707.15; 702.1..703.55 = -0.20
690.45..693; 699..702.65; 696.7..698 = -0.04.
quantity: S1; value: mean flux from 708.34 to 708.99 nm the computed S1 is 20.5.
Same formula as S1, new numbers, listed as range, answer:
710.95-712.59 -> 19.7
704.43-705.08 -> 33.8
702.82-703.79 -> 31.1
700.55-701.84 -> 27.2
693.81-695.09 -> 22.1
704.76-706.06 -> 27.7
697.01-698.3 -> 24.2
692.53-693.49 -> 19.1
